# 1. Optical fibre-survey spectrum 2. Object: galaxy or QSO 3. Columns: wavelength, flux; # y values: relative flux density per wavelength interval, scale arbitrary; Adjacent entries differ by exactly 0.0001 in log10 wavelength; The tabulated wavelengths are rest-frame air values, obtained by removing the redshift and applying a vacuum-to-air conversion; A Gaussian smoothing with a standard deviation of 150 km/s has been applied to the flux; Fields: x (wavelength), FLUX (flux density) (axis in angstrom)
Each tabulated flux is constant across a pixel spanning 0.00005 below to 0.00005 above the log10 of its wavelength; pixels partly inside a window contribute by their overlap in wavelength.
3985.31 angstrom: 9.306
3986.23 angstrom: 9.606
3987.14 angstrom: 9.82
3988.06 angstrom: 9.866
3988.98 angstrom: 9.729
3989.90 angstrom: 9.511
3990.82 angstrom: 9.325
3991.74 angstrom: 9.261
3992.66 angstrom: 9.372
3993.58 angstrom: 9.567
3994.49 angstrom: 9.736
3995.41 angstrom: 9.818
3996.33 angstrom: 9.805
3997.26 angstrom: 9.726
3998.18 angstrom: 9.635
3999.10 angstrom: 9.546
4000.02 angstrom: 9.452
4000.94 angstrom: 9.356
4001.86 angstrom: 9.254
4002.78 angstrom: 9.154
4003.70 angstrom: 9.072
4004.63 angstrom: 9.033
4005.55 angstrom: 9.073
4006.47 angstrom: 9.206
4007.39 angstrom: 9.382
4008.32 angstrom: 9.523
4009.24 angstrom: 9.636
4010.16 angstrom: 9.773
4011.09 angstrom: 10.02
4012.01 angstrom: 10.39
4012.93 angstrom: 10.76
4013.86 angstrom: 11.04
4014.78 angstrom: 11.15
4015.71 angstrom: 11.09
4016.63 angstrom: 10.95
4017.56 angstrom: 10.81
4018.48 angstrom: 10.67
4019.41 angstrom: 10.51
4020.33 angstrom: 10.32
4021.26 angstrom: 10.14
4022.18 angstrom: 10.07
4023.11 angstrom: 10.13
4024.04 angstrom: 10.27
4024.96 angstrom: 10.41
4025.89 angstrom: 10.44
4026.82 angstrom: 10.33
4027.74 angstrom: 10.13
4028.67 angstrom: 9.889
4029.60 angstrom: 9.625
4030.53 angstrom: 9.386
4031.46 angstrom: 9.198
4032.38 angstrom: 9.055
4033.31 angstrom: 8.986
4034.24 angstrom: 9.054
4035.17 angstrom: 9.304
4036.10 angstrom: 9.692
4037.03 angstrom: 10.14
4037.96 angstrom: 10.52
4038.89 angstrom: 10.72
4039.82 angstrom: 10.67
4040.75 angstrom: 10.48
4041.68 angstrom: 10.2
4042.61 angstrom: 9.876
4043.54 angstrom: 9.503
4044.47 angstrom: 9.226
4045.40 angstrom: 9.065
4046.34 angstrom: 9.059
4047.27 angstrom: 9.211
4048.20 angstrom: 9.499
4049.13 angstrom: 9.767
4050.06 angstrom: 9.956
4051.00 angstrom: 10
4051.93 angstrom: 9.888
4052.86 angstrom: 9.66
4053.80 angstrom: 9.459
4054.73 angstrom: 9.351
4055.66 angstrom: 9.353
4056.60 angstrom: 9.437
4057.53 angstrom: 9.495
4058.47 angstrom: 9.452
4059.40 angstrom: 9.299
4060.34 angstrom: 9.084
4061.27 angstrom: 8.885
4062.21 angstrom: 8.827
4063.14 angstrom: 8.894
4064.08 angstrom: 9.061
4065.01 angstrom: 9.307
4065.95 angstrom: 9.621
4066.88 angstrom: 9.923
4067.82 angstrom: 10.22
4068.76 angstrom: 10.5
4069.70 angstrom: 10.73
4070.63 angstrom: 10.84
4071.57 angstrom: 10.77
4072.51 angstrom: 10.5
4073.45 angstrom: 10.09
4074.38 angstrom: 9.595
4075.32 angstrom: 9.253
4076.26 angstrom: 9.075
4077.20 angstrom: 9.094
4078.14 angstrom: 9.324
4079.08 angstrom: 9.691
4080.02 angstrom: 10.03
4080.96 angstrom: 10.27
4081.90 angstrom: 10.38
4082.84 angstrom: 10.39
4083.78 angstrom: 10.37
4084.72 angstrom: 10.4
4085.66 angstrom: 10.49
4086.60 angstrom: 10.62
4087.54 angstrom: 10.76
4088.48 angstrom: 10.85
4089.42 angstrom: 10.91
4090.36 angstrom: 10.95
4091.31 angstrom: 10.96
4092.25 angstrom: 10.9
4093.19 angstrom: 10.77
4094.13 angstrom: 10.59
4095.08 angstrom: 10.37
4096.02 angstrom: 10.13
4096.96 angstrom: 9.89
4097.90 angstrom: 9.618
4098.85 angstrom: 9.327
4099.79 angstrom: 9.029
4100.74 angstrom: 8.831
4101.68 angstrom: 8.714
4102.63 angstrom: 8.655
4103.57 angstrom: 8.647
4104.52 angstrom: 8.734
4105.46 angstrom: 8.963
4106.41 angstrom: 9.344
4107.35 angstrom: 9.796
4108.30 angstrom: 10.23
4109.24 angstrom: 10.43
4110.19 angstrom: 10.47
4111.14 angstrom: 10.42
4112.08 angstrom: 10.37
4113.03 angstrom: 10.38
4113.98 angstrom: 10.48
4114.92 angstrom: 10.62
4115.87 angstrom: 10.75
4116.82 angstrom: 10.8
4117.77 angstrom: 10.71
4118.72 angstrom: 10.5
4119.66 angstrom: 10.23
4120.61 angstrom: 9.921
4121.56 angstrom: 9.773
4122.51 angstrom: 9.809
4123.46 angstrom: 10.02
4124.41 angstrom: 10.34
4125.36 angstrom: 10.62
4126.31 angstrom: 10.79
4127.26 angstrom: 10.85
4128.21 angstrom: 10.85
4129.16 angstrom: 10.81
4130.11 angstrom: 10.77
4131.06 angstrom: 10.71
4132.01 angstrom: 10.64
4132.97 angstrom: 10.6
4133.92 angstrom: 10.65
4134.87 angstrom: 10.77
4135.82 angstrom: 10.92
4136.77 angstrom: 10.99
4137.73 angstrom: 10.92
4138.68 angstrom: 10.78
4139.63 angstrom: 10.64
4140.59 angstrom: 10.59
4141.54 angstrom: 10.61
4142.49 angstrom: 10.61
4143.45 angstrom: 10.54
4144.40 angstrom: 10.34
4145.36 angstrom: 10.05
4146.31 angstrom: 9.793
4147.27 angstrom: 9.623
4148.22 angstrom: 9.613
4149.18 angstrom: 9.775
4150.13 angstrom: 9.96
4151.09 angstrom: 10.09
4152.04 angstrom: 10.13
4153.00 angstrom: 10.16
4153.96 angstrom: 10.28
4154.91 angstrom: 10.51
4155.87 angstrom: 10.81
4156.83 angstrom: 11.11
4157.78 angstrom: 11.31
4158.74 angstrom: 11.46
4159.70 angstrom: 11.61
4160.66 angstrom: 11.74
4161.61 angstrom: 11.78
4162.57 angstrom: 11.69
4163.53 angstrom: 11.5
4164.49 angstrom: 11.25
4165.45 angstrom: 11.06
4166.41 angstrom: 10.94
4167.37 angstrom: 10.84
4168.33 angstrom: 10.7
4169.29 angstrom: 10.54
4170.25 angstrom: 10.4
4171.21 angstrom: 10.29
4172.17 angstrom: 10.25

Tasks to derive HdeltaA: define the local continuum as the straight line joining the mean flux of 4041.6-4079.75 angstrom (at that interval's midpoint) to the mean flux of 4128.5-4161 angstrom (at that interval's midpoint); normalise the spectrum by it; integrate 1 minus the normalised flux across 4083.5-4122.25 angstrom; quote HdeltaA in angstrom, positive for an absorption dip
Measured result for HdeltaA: -0.1 angstrom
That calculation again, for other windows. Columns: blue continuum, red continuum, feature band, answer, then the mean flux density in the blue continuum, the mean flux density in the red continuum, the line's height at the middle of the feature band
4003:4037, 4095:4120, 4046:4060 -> 0.6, 9.95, 9.86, 9.92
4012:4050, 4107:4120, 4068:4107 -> 1.3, 10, 10.5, 10.3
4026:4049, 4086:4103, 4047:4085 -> 0.7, 9.71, 10.1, 9.91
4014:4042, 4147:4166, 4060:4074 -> 0.7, 10.2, 10.8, 10.3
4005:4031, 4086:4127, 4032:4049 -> 0.8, 10.2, 10.1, 10.2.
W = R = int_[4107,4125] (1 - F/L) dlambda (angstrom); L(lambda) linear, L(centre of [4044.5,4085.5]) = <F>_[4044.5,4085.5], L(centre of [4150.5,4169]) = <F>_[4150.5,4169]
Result 0.1 angstrom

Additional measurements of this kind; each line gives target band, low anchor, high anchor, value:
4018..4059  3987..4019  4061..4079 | -0.2 angstrom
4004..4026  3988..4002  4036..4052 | -1.1 angstrom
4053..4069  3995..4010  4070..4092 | 1.0 angstrom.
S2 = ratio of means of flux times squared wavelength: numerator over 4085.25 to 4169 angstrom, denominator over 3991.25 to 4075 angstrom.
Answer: 1.11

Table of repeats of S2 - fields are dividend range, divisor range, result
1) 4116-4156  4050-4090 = 1.09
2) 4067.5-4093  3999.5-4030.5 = 1.06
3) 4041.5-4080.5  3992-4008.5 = 1.05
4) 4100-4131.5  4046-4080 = 1.08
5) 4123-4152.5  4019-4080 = 1.12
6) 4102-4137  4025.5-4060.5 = 1.10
